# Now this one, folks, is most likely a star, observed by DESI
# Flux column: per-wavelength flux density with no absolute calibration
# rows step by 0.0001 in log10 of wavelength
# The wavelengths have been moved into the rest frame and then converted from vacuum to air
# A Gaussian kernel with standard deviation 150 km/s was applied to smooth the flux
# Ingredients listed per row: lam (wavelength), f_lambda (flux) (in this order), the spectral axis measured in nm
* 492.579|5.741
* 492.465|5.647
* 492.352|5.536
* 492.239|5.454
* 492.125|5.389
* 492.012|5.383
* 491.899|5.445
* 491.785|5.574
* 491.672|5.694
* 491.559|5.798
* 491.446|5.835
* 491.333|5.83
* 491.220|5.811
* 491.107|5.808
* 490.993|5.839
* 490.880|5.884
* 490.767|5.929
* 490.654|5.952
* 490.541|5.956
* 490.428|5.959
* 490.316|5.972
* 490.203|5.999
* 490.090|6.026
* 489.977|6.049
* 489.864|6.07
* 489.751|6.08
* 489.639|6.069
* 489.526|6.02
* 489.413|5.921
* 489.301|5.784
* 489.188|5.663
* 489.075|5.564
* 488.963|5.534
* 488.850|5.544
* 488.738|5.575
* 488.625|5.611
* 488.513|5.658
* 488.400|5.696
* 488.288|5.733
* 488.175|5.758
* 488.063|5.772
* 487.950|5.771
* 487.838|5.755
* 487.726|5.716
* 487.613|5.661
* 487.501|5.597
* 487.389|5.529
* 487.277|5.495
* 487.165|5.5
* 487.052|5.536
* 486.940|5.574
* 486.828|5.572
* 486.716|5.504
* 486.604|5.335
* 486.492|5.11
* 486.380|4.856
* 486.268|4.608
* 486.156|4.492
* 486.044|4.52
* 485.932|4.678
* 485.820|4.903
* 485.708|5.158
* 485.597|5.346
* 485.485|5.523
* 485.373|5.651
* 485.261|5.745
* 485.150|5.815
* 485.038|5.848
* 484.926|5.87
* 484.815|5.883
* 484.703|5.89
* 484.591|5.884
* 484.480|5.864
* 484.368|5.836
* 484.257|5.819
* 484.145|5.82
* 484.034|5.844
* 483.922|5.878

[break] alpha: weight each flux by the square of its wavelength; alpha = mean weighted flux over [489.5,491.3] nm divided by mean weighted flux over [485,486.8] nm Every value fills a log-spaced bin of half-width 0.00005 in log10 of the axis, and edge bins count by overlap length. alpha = 1.17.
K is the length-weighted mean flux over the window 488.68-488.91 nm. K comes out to 5.55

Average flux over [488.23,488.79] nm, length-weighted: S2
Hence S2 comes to 5.65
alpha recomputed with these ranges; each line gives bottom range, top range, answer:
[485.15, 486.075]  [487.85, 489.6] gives 1.10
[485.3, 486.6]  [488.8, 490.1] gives 1.19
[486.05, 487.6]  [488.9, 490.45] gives 1.13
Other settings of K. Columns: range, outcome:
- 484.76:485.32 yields 5.84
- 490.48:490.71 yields 5.95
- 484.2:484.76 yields 5.85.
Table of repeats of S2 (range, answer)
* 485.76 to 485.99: 4.79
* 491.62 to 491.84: 5.64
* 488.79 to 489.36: 5.63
